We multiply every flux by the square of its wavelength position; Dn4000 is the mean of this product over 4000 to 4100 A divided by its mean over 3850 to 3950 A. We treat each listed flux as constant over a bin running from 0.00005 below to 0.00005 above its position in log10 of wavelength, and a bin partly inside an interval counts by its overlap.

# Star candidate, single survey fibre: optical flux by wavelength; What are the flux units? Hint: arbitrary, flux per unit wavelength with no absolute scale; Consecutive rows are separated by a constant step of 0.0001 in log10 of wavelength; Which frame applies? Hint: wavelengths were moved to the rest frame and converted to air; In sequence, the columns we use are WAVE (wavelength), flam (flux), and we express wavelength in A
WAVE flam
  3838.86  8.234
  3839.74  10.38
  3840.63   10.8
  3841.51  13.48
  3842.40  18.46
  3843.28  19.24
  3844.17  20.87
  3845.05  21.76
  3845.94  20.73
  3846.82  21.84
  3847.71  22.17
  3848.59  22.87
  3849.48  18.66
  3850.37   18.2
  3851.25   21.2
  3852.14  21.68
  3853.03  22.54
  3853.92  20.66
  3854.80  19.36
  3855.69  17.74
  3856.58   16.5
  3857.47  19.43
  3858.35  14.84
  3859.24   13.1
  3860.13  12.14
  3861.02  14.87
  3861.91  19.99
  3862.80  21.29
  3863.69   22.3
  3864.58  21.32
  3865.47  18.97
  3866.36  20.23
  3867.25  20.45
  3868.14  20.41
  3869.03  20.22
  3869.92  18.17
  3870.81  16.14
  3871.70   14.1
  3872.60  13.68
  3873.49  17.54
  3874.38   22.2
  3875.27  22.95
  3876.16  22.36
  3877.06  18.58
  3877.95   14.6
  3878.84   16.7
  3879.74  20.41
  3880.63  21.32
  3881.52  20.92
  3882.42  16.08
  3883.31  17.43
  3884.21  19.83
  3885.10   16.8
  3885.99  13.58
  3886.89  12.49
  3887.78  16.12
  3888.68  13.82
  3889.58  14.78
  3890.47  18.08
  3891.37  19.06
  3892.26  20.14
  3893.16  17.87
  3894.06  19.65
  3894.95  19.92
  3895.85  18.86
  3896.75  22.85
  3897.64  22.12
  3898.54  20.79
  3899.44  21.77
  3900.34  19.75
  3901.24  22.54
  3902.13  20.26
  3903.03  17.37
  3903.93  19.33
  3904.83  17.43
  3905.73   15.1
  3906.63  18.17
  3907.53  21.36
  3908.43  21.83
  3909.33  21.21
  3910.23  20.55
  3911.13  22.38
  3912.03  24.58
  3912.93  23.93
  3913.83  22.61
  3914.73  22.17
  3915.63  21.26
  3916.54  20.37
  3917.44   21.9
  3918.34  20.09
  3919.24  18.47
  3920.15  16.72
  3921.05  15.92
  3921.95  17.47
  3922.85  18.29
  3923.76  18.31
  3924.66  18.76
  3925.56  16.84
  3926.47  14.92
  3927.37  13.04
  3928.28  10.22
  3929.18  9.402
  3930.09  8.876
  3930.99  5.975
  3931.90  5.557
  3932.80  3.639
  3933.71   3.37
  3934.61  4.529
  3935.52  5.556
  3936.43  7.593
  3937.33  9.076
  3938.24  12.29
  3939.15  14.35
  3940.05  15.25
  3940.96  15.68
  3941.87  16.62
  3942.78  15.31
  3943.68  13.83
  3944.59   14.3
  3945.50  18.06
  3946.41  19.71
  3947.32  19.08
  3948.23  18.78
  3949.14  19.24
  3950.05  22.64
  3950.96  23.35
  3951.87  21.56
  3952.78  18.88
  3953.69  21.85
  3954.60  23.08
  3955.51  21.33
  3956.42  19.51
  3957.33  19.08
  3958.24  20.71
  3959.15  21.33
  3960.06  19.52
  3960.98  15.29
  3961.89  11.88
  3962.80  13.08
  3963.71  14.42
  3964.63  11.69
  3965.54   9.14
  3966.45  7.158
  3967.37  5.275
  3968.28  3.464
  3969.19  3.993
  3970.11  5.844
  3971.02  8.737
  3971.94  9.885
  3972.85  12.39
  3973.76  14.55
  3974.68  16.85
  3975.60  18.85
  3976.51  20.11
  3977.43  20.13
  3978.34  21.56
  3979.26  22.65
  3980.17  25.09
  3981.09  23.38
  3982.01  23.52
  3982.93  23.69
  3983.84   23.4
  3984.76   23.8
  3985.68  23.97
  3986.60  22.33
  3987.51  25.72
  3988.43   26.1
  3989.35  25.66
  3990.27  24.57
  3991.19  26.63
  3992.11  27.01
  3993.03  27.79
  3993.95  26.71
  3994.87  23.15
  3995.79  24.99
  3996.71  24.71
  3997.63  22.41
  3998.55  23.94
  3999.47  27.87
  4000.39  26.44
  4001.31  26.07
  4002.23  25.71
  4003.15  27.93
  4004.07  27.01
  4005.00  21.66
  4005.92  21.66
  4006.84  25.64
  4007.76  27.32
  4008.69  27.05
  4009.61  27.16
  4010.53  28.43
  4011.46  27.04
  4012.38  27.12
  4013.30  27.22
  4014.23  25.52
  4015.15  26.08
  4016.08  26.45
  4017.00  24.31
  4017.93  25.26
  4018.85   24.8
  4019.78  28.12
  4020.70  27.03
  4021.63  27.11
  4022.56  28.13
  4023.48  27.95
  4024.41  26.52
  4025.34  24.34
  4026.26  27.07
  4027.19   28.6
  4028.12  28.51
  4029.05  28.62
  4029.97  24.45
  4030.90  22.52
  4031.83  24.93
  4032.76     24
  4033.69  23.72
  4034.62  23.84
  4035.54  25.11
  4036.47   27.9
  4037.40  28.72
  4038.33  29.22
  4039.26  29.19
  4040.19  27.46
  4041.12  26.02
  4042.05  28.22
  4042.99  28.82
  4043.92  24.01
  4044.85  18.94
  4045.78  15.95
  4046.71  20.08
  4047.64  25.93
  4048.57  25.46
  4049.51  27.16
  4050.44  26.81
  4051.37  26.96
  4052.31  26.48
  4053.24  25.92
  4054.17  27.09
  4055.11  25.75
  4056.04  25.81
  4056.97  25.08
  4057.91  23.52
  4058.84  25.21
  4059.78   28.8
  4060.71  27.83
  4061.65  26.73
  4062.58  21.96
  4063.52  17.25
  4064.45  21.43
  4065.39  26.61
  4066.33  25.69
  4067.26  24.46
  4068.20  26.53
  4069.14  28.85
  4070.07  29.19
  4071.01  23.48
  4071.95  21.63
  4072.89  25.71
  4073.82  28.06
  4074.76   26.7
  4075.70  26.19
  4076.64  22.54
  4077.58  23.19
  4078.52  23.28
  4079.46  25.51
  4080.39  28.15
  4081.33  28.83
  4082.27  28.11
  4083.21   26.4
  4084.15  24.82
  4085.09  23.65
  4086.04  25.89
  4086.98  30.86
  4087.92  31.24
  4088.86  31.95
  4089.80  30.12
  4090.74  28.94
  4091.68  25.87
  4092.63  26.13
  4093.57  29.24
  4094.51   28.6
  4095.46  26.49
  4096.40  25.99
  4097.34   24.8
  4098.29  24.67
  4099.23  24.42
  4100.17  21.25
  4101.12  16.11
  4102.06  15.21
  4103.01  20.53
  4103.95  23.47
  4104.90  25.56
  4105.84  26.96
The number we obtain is 1.6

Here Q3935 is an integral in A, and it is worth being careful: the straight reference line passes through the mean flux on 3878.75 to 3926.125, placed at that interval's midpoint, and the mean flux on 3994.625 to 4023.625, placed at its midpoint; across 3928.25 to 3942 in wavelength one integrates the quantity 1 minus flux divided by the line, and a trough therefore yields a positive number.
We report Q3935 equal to 7.9 A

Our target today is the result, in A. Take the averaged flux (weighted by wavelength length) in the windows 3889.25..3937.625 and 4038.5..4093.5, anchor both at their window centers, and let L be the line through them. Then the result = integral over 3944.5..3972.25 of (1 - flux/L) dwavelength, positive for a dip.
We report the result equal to 5.46 A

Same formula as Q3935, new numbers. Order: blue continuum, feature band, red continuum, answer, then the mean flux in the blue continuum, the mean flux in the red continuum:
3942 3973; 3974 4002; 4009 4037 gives -4.7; 15.4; 26.3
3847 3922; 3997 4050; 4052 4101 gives -4.0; 19.1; 25.9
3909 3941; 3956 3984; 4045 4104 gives 3.9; 15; 25.3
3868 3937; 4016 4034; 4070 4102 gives -2.4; 17.2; 25.9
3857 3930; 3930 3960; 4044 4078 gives 7.7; 18.5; 24.9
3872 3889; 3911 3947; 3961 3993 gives 5.8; 17.8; 17.7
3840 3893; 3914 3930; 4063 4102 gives 2.4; 18.4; 25.7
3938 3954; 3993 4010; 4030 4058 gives -2.6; 17.9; 25.4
